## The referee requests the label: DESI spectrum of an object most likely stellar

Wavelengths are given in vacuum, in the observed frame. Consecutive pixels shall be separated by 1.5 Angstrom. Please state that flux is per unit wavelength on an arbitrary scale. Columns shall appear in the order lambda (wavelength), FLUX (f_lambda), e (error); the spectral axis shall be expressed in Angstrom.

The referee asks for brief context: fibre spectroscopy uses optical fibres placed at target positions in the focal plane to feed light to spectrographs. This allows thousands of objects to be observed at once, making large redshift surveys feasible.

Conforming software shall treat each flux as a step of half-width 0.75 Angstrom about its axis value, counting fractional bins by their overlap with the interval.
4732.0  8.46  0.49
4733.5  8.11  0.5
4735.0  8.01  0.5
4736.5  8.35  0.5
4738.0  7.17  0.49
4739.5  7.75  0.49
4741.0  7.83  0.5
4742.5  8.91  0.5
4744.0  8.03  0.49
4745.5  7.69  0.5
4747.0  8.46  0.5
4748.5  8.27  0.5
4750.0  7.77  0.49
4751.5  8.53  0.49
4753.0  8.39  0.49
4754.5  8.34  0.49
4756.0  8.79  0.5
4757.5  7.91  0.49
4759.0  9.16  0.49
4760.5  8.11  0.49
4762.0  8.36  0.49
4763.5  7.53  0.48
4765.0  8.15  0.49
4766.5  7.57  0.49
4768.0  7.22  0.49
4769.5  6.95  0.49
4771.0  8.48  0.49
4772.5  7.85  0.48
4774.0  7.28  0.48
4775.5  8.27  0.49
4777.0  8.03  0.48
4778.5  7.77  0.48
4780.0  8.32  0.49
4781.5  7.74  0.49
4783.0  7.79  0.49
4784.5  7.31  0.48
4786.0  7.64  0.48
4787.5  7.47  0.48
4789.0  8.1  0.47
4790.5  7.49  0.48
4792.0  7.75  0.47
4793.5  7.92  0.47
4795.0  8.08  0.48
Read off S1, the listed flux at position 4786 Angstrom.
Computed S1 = 7.64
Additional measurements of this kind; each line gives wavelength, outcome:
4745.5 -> 7.69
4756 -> 8.79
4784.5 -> 7.31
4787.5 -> 7.47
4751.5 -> 8.53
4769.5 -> 6.95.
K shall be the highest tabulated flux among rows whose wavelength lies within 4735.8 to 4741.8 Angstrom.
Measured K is 8.35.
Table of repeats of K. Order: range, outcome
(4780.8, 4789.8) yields 8.1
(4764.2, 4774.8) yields 8.48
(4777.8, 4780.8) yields 8.32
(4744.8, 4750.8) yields 8.46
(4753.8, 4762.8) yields 9.16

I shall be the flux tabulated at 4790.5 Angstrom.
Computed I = 7.49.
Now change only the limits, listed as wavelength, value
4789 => 8.1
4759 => 9.16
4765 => 8.15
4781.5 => 7.74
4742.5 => 8.91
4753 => 8.39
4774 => 7.28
